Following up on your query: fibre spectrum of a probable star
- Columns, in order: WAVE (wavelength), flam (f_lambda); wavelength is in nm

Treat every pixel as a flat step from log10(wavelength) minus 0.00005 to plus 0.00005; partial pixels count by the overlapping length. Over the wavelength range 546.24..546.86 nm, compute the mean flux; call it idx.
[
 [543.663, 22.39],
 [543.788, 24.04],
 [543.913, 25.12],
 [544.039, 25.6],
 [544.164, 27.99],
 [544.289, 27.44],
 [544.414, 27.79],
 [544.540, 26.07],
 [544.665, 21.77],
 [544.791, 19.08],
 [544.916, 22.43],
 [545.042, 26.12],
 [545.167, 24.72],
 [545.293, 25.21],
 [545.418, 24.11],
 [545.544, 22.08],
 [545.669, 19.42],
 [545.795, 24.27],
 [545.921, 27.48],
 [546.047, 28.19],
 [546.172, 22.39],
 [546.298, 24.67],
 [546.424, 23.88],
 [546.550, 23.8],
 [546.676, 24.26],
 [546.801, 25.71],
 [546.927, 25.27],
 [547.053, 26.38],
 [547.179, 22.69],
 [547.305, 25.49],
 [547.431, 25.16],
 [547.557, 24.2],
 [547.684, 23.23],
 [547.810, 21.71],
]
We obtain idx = 24.5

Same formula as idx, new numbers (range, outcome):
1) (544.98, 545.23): 25.4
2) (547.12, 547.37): 24.1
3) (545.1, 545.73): 23.2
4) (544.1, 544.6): 27.3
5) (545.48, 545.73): 20.8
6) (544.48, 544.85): 22.3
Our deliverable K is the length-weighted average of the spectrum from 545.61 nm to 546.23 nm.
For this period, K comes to 24.4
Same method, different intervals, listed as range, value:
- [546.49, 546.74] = 24.1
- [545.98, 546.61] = 24.6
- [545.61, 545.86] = 21.9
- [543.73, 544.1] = 24.9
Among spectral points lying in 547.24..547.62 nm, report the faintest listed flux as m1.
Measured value 24.2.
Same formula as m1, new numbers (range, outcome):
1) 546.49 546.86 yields 23.8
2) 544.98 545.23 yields 24.72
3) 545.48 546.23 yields 19.42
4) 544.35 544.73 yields 21.77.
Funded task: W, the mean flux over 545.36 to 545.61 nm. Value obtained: 23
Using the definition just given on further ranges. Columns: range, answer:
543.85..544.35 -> 26.5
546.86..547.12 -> 25.8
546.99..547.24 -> 24.5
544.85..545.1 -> 24.2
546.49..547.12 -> 25.1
